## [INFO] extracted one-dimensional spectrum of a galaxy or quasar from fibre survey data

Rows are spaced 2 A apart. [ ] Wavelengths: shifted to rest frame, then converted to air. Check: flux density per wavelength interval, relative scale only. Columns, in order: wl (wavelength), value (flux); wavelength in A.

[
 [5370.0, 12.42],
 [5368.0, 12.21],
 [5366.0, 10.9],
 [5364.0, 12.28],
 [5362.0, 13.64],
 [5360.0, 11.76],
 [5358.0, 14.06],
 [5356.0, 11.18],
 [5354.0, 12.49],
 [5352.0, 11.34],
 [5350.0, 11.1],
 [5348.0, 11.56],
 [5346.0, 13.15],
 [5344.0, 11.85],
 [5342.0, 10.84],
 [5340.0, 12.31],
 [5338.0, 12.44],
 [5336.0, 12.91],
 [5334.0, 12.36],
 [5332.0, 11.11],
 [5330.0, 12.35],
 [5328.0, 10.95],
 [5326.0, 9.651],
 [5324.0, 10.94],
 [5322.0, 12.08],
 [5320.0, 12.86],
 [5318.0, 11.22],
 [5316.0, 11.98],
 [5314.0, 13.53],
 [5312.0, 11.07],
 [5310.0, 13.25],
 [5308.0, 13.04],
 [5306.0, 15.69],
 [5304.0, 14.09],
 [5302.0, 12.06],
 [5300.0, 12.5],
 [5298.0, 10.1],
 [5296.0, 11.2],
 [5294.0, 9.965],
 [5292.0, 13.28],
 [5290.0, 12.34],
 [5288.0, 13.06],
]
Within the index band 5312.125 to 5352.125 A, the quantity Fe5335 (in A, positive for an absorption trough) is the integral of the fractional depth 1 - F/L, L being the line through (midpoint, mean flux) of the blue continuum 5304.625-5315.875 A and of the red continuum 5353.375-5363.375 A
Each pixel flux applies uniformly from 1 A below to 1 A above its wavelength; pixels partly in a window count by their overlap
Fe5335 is 3.50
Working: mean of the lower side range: 13.2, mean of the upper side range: 12.6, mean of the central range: 11.8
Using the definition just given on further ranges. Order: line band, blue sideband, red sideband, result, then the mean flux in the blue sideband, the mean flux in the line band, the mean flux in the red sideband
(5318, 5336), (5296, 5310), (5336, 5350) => 1.08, 12.8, 11.6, 12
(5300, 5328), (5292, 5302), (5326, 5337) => -2.13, 11.3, 12.4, 11.7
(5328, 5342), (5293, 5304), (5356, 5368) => -0.08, 11.4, 12.1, 12.4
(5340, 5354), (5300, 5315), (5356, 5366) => 1.07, 13.2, 11.7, 12.6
